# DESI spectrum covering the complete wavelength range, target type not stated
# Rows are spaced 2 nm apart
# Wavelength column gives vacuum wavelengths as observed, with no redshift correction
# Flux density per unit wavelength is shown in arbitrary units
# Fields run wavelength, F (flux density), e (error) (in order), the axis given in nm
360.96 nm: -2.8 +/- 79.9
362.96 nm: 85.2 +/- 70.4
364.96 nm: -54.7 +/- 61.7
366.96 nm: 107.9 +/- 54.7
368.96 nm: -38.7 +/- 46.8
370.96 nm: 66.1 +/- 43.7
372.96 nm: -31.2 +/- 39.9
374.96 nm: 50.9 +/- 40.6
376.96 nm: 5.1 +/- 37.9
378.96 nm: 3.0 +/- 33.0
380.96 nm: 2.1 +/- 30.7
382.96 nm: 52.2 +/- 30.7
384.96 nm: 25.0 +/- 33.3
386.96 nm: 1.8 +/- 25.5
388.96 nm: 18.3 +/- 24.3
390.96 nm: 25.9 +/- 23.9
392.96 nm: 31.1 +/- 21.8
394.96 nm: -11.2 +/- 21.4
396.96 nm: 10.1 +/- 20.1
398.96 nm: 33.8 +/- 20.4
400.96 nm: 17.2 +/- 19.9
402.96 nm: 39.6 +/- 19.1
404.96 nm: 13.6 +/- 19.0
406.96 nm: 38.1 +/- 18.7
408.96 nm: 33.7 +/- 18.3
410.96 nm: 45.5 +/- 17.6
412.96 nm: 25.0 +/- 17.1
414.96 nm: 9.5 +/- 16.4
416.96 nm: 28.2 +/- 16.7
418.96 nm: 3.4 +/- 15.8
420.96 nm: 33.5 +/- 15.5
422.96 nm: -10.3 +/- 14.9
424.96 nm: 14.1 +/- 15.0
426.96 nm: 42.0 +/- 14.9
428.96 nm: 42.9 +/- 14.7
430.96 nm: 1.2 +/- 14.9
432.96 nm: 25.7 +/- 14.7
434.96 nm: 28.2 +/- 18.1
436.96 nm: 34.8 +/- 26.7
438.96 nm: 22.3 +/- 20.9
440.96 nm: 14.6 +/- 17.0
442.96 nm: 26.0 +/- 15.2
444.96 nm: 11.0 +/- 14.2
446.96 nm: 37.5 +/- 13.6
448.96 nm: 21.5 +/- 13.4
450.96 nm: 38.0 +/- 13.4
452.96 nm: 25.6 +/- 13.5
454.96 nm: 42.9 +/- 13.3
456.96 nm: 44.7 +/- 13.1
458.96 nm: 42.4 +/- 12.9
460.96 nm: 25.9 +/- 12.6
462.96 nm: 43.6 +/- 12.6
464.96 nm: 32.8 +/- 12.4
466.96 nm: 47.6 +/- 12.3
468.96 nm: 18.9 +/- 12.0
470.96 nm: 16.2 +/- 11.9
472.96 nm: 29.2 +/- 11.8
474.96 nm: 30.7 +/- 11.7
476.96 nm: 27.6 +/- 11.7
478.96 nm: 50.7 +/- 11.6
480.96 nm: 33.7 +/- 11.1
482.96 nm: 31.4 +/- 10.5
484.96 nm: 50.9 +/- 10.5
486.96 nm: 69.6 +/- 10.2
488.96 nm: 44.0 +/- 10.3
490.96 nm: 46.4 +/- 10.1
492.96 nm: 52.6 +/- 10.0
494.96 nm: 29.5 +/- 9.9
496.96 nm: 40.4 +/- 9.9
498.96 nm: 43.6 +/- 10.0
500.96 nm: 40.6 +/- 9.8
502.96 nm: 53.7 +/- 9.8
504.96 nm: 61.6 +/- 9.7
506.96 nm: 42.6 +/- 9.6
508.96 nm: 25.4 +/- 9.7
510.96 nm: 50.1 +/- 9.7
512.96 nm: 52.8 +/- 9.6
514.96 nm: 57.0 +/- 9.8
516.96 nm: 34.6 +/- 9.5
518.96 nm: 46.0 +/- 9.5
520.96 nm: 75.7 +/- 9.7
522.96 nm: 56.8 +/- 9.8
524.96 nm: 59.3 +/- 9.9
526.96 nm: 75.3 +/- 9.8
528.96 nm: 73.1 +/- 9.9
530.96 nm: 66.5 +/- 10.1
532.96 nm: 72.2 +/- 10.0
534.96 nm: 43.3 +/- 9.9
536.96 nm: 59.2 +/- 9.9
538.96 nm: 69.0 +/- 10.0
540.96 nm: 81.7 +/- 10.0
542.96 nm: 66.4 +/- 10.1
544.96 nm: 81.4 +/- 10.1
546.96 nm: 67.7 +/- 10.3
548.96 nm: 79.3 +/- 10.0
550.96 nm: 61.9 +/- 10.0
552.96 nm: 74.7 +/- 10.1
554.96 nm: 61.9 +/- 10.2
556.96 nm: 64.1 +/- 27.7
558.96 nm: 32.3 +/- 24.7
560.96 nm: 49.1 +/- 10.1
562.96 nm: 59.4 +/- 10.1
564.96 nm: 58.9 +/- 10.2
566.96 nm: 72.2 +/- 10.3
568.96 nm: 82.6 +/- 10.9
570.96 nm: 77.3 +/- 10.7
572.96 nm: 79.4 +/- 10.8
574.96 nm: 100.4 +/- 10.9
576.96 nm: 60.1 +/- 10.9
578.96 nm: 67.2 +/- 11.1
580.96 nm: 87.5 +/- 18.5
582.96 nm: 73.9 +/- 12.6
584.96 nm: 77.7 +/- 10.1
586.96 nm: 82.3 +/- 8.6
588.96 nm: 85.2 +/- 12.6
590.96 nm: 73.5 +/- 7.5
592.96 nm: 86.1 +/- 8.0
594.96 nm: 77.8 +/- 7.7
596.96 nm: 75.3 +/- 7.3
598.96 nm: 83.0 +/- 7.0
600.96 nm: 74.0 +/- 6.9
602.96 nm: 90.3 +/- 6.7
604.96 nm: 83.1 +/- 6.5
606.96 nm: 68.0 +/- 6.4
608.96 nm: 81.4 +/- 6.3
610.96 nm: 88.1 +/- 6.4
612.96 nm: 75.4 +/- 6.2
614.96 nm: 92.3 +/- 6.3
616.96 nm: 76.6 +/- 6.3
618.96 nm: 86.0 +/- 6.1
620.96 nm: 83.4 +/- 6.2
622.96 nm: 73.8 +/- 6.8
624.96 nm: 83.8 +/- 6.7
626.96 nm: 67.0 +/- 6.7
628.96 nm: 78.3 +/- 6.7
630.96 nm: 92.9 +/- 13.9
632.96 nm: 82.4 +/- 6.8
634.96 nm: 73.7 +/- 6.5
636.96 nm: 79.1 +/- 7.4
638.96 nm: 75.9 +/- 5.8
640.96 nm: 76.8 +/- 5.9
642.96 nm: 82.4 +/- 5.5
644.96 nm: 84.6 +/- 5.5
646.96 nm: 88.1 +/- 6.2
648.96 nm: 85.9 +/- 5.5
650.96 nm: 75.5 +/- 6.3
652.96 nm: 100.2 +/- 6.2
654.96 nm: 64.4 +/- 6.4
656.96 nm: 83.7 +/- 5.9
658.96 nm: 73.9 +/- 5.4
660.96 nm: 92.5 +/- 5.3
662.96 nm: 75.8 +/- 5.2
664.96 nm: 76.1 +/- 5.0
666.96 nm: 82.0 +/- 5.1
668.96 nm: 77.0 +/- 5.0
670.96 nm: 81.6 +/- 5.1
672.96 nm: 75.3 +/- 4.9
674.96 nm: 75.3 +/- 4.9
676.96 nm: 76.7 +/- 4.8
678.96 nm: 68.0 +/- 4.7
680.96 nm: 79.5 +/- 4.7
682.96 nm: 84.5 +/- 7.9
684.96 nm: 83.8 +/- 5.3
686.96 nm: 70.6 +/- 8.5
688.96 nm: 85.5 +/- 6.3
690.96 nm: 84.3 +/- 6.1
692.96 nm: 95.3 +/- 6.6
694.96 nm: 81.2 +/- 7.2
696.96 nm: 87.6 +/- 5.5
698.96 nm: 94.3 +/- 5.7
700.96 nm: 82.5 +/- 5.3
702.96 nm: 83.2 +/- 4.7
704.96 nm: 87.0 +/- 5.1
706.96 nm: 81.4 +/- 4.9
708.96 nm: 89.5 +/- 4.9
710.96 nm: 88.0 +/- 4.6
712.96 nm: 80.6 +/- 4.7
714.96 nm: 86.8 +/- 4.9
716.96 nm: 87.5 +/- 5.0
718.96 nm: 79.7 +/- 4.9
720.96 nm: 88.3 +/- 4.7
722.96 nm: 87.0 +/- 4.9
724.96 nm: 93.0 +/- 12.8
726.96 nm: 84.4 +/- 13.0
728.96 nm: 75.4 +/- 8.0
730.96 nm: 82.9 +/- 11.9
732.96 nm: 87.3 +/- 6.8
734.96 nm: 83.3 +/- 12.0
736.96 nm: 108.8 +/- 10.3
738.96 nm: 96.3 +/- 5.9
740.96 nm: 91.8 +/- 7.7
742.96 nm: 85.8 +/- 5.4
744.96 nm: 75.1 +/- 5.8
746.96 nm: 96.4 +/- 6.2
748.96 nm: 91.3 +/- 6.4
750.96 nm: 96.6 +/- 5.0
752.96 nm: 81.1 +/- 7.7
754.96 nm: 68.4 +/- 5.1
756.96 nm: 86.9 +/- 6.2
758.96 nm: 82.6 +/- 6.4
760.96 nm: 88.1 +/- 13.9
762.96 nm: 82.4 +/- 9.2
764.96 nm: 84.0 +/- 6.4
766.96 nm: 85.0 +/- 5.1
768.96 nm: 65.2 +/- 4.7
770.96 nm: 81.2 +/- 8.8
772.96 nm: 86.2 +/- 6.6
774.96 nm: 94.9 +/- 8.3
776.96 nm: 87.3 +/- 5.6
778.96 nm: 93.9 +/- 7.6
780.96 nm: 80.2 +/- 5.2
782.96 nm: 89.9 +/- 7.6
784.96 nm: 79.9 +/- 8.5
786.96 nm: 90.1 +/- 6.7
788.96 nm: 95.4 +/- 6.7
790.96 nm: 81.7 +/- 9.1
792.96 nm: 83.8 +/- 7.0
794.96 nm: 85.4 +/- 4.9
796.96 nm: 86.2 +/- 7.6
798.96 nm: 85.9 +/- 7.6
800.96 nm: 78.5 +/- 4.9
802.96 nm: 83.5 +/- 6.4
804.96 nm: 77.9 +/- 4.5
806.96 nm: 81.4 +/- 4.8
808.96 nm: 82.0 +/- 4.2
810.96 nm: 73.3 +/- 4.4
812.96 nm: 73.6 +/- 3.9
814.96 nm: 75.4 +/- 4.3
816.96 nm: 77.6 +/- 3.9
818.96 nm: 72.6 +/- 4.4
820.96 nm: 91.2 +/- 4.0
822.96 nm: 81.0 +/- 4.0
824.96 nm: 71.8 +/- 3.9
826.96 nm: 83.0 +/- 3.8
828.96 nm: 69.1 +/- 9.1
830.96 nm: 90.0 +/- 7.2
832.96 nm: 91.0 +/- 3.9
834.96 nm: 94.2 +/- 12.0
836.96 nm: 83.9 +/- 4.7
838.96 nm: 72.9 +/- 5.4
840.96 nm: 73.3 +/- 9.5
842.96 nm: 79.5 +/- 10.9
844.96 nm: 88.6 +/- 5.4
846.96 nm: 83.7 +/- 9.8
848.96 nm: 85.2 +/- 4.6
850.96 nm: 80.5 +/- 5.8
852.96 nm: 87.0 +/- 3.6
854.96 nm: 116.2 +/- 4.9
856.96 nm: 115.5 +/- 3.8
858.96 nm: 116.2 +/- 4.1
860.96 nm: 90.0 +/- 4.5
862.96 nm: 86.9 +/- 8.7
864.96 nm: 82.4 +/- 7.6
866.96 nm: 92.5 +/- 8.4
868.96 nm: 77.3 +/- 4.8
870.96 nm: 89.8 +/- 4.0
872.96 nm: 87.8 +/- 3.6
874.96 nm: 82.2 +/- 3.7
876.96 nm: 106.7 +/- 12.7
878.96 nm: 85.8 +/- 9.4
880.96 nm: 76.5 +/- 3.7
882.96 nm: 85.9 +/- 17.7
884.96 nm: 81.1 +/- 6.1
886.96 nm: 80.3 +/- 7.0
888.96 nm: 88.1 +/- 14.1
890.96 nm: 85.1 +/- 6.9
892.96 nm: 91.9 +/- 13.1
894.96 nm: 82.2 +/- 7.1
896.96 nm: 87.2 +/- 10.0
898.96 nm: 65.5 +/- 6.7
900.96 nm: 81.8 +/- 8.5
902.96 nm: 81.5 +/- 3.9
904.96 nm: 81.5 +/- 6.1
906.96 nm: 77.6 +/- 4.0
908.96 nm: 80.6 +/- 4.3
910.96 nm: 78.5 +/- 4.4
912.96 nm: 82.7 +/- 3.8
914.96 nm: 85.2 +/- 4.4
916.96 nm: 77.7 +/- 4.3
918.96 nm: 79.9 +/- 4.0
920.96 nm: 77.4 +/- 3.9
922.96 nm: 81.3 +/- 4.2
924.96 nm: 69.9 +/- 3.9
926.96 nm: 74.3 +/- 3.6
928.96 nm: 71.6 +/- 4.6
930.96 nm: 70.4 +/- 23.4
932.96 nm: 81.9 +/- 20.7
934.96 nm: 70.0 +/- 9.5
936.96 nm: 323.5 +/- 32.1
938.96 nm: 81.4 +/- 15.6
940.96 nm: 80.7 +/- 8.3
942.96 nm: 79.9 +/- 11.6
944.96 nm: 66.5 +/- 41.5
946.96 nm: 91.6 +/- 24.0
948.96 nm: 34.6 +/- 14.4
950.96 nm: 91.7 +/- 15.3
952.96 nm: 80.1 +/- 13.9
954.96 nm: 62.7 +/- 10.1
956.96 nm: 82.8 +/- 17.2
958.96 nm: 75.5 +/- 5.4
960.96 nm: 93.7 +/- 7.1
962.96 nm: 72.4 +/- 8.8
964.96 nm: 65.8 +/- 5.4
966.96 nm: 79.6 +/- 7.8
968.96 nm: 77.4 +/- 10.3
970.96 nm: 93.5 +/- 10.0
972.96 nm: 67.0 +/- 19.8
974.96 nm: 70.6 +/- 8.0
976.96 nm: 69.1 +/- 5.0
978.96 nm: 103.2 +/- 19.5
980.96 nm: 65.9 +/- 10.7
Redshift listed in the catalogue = 0.304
